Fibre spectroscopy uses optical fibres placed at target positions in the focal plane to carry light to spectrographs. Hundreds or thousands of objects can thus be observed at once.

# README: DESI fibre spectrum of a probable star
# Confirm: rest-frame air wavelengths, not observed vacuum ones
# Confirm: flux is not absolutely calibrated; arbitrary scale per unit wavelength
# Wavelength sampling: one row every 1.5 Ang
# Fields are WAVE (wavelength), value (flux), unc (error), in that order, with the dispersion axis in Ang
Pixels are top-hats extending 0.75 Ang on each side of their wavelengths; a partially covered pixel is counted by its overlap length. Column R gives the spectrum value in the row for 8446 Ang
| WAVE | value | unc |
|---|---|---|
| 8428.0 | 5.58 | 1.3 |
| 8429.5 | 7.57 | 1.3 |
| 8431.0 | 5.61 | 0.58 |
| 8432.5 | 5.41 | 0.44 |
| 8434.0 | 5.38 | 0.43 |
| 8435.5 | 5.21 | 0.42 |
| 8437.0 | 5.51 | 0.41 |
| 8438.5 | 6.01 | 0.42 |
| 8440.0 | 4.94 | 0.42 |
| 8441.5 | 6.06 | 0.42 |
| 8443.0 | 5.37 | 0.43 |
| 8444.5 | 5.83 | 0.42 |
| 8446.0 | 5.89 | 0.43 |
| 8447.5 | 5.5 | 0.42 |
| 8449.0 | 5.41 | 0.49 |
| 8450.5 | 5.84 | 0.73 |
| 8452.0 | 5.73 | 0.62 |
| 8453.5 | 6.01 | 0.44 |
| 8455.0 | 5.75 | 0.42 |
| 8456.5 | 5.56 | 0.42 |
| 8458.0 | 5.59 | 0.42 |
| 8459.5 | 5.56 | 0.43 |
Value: 5.89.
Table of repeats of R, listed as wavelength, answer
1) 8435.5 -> 5.21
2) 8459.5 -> 5.56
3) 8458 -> 5.59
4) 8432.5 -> 5.41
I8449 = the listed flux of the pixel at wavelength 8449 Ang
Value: 5.41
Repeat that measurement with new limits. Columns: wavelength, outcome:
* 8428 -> 5.58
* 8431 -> 5.61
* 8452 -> 5.73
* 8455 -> 5.75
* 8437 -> 5.51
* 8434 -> 5.38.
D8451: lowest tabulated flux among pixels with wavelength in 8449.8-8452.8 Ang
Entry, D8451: 5.73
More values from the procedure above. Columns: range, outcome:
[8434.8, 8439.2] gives 5.21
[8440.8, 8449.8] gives 5.37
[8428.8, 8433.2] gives 5.41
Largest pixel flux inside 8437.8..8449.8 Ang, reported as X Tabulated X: 6.06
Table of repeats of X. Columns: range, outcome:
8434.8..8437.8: 5.51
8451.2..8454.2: 6.01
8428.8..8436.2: 7.57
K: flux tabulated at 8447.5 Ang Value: 5.5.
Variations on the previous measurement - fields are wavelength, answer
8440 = 4.94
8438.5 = 6.01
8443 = 5.37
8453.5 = 6.01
